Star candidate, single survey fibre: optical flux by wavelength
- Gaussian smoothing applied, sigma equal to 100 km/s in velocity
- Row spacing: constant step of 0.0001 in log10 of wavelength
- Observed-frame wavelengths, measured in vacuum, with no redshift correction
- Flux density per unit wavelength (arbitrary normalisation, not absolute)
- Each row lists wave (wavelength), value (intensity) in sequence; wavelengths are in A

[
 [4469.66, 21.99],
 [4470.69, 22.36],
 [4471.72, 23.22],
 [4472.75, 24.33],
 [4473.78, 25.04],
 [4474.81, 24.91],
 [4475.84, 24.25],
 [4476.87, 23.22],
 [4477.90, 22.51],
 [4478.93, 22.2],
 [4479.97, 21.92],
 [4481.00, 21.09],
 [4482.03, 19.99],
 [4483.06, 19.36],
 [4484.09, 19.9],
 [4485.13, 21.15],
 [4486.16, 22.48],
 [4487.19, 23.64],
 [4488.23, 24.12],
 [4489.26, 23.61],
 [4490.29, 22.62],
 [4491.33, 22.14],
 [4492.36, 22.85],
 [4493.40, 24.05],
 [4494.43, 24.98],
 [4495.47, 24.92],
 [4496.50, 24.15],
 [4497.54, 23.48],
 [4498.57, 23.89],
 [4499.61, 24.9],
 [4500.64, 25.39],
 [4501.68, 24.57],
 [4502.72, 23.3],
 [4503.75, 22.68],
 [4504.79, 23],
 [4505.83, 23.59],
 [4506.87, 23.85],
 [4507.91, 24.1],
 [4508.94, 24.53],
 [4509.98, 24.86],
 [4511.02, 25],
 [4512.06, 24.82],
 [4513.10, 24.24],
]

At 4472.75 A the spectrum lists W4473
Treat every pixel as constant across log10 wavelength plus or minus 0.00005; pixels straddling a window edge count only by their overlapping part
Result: 24.33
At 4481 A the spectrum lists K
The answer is 21.09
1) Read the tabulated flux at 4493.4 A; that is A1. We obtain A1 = 24.05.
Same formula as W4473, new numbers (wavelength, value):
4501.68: 24.57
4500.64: 25.39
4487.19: 23.64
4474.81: 24.91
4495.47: 24.92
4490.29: 22.62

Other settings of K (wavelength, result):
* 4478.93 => 22.2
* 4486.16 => 22.48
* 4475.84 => 24.25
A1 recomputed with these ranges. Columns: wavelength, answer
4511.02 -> 25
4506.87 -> 23.85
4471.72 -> 23.22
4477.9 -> 22.51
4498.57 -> 23.89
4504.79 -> 23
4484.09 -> 19.9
